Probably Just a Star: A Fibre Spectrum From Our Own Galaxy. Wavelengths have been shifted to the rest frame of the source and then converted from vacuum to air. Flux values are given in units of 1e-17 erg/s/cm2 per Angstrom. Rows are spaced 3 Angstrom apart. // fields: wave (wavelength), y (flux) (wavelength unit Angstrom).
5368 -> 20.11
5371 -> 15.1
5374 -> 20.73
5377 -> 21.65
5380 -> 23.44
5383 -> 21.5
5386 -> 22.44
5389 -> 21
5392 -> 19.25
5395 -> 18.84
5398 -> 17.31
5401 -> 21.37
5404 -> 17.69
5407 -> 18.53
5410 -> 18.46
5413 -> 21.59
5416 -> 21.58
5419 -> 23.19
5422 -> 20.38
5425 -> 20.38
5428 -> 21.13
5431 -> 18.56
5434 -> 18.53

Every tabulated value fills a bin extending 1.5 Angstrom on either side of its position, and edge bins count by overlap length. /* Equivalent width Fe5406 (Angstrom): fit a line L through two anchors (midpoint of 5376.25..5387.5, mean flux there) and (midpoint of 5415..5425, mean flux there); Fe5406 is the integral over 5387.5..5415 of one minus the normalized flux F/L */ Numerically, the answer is 3.2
